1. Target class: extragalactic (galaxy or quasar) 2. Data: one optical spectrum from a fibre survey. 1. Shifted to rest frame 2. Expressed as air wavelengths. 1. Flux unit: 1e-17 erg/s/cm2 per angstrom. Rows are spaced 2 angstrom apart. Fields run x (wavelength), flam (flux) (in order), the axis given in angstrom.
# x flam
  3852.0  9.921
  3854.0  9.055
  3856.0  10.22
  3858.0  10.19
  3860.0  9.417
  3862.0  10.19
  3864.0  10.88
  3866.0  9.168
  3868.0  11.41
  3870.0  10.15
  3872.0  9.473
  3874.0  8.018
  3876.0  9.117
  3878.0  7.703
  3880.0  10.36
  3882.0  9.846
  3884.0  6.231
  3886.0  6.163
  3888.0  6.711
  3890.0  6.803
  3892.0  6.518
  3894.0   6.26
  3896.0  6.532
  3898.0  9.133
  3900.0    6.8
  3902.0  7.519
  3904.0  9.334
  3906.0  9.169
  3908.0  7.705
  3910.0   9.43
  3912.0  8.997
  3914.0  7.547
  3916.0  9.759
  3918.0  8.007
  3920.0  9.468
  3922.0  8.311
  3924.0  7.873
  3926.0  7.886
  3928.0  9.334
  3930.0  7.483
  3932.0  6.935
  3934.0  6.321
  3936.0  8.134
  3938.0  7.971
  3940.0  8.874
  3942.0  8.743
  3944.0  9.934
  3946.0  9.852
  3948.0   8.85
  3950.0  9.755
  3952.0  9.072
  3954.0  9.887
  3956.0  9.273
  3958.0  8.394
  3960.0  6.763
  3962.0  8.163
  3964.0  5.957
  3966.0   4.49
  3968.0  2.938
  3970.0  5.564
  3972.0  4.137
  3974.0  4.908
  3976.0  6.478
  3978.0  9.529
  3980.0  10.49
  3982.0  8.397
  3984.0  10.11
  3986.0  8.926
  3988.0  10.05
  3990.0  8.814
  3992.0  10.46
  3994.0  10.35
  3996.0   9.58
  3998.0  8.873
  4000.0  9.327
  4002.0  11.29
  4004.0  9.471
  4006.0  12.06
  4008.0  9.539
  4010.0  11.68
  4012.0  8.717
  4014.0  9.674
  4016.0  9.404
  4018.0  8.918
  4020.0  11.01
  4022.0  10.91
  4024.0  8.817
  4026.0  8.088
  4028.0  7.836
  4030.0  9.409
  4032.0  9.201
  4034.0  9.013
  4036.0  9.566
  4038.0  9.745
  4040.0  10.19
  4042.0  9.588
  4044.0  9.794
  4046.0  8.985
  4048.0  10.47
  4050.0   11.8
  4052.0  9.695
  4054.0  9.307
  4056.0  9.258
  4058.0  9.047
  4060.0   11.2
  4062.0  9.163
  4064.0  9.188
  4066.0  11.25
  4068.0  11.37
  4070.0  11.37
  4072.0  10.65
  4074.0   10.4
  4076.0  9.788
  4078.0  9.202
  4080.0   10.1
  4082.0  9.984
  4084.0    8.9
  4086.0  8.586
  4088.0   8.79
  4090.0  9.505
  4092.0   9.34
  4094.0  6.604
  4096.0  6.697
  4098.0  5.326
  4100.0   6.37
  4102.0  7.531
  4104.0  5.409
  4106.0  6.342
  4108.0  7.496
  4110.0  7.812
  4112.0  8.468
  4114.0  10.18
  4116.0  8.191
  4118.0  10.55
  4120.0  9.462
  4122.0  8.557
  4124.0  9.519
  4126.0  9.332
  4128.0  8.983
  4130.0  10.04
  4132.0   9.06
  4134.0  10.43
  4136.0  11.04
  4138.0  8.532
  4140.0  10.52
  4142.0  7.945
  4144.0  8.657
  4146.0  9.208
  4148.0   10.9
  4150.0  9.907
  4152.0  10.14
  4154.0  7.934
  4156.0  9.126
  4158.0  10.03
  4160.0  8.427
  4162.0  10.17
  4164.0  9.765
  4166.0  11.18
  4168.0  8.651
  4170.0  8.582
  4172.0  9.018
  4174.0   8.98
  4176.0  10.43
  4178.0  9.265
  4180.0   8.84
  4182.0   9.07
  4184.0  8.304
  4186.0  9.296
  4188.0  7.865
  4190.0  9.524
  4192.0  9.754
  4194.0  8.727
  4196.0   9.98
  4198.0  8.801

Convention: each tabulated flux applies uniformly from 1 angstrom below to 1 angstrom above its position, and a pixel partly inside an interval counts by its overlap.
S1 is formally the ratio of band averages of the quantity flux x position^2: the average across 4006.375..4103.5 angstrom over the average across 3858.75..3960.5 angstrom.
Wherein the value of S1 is 1.2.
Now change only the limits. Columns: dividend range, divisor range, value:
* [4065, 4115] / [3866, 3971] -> 1.17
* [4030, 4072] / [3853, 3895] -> 1.25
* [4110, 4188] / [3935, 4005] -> 1.22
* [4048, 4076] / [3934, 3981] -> 1.40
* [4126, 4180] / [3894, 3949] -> 1.28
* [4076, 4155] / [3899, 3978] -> 1.22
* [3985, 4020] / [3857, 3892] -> 1.19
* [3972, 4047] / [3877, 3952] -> 1.20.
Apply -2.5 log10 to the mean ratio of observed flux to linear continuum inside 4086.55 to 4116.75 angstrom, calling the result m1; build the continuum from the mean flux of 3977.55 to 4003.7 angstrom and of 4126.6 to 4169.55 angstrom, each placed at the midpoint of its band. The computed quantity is 0.25 mag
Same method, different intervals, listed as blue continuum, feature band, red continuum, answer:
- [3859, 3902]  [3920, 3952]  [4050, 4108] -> 0.01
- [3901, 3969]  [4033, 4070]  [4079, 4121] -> -0.21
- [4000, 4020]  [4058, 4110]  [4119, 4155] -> 0.11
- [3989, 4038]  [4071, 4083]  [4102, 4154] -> -0.08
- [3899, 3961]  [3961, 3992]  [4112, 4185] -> 0.18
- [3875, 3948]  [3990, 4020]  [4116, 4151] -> -0.14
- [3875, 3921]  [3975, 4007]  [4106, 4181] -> -0.13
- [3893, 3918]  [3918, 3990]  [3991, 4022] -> 0.14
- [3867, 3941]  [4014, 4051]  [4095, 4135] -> -0.16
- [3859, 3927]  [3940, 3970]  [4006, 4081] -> 0.14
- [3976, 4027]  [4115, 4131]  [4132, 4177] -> 0.03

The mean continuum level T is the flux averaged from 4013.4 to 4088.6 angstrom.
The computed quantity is 9.73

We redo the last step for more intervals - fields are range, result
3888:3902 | 7.02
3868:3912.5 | 8.15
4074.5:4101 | 8.44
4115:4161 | 9.41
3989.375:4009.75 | 10.1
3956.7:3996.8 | 7.73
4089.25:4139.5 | 8.45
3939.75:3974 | 7.58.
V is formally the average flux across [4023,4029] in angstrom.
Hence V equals 8.25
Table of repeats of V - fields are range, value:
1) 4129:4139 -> 9.82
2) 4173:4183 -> 9.32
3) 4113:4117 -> 9.19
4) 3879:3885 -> 8.81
